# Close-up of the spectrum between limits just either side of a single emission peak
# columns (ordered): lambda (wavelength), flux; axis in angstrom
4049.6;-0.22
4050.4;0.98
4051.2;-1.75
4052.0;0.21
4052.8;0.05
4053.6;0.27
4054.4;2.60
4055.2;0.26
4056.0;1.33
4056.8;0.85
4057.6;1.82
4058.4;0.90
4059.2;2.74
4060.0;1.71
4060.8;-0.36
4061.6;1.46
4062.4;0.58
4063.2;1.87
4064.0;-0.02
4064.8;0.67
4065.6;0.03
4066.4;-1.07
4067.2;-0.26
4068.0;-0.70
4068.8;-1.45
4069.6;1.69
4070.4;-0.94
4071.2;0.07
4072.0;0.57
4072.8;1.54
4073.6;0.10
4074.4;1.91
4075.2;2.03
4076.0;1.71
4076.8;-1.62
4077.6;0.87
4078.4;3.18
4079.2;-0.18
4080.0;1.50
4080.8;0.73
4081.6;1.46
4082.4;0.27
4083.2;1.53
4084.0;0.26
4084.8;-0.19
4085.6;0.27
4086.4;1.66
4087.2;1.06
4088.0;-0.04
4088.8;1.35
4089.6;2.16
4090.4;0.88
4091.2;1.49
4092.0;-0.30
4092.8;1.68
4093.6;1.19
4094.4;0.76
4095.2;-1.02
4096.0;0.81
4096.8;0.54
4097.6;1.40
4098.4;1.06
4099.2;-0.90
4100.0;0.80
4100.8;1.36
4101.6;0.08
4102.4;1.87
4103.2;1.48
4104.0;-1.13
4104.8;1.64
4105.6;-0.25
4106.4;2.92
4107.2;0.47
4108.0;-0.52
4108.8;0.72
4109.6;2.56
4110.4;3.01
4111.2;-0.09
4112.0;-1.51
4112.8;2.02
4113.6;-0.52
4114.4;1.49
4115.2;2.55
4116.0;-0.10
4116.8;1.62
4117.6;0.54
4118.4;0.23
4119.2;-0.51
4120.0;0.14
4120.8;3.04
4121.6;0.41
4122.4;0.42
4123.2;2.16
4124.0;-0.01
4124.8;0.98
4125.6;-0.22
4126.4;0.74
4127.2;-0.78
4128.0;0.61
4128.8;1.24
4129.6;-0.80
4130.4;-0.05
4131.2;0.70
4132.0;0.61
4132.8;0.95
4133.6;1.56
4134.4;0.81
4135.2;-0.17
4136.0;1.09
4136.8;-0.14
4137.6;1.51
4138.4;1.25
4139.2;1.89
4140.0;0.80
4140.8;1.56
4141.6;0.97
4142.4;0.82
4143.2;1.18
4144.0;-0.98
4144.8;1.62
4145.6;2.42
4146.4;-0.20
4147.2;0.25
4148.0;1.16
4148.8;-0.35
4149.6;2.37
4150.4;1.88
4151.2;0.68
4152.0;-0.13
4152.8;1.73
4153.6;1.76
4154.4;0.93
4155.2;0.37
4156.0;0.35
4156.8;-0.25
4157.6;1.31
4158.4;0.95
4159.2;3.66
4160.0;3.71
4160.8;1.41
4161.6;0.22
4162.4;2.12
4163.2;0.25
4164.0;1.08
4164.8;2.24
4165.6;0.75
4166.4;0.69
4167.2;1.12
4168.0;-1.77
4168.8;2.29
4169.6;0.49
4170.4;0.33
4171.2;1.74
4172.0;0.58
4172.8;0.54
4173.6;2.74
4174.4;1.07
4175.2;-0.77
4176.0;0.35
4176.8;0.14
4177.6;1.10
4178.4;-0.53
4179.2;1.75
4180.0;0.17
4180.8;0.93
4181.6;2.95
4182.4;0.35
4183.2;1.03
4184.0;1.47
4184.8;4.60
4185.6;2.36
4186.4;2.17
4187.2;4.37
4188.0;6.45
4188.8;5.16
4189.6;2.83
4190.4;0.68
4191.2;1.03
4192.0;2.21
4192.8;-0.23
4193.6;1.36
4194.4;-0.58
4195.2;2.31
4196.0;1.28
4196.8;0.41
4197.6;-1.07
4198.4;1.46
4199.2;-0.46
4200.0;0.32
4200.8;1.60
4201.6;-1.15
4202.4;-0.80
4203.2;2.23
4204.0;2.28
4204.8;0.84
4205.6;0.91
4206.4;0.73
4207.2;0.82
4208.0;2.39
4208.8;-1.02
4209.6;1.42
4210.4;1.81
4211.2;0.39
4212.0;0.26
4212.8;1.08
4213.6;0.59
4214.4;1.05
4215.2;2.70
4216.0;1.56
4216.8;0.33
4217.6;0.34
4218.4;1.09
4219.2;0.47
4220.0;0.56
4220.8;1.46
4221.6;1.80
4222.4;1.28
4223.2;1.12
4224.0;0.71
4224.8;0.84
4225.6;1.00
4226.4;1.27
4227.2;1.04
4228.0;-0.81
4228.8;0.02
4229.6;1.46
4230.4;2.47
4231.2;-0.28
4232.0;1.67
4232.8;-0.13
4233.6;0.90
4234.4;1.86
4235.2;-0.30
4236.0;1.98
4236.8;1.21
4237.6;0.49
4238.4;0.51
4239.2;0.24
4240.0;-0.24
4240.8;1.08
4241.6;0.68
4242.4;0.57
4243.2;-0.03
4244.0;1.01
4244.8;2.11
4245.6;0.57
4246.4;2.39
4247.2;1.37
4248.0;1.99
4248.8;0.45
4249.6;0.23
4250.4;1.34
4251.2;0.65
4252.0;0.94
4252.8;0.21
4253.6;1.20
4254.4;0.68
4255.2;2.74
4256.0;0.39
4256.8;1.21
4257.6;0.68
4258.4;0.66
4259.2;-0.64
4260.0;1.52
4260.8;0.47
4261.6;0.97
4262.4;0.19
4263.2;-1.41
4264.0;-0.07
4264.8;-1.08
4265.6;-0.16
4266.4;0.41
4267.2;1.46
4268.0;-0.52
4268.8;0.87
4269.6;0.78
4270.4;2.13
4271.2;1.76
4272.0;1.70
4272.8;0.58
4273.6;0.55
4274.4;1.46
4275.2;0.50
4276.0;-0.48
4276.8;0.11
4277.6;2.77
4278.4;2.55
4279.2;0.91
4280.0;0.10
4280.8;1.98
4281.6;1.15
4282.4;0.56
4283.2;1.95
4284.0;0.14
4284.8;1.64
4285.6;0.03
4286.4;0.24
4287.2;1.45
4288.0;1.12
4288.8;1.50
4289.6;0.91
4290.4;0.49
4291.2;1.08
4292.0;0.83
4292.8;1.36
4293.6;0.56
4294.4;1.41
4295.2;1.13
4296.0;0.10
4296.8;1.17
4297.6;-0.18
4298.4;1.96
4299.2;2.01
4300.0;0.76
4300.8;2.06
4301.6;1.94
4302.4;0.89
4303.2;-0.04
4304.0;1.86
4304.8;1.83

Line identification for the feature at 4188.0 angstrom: [O II] 3727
